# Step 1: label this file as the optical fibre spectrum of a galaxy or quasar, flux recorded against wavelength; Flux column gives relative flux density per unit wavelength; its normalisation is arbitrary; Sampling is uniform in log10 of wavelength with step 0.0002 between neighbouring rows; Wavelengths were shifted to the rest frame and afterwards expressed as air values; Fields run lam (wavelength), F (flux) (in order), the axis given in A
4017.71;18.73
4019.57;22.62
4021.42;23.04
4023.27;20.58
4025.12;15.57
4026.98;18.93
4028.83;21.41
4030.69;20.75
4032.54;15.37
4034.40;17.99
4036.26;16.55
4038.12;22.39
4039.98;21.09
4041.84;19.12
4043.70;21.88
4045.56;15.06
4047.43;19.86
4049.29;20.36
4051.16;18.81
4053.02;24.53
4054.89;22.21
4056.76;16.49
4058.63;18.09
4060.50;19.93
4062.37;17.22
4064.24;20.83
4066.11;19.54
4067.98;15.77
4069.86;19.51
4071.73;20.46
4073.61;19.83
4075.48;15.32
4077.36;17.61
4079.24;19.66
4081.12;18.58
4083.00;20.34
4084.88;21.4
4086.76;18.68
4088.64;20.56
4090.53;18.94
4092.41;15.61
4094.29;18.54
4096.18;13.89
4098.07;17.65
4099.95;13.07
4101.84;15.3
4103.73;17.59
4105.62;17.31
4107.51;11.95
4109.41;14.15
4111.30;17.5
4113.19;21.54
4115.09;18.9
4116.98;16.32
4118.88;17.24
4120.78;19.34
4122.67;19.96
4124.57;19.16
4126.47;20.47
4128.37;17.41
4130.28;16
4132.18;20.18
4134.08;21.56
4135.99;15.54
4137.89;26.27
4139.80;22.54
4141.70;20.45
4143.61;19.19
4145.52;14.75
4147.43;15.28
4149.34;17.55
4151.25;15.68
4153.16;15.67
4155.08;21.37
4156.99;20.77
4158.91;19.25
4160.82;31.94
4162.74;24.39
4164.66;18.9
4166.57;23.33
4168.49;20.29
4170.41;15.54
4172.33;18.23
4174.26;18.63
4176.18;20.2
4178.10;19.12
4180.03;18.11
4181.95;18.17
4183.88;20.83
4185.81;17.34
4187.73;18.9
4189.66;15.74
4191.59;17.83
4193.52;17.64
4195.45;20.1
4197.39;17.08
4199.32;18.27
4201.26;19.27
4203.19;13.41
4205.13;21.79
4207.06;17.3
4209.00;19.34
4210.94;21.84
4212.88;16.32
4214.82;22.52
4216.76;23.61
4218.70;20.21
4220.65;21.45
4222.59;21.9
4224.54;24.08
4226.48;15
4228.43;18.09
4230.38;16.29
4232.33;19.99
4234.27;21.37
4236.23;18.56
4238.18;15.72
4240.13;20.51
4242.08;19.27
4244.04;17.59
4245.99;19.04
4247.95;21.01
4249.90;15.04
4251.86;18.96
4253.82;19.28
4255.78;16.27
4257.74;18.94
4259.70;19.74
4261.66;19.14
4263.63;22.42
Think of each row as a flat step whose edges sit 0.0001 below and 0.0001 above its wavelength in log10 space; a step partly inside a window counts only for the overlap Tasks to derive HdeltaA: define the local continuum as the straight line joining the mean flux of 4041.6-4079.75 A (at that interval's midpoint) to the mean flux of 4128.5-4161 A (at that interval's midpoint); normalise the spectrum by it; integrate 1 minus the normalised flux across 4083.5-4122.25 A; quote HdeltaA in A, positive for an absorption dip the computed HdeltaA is 3.8 A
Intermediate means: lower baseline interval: 19.1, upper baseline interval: 19.3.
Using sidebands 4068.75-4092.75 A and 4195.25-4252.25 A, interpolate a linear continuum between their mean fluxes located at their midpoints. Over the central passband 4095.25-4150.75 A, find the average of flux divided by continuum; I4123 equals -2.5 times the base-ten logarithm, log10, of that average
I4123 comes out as 0.07 mag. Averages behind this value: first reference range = 19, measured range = 17.9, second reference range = 19.2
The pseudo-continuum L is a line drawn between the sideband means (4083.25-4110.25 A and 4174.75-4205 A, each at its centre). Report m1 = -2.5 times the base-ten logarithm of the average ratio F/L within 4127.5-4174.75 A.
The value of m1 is -0.11 mag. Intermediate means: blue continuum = 16.9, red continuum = 18.2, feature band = 19.6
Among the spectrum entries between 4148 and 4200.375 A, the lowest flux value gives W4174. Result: 15.54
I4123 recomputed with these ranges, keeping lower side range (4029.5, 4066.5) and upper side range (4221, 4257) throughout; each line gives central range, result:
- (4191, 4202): 0.035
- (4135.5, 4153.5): 0.038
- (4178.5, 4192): 0.047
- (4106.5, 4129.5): 0.081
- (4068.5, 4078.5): 0.051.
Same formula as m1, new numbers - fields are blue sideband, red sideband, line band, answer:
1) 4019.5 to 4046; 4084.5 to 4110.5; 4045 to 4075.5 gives -0.05 mag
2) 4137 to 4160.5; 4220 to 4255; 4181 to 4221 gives 0.01 mag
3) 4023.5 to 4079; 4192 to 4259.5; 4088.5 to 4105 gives 0.15 mag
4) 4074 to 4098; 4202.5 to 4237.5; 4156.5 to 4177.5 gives -0.10 mag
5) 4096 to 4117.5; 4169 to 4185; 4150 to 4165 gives -0.17 mag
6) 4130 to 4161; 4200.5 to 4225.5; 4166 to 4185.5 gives 0.04 mag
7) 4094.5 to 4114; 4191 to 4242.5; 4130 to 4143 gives -0.21 mag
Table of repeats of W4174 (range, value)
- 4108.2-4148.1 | 14.15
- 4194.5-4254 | 13.41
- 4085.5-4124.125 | 11.95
